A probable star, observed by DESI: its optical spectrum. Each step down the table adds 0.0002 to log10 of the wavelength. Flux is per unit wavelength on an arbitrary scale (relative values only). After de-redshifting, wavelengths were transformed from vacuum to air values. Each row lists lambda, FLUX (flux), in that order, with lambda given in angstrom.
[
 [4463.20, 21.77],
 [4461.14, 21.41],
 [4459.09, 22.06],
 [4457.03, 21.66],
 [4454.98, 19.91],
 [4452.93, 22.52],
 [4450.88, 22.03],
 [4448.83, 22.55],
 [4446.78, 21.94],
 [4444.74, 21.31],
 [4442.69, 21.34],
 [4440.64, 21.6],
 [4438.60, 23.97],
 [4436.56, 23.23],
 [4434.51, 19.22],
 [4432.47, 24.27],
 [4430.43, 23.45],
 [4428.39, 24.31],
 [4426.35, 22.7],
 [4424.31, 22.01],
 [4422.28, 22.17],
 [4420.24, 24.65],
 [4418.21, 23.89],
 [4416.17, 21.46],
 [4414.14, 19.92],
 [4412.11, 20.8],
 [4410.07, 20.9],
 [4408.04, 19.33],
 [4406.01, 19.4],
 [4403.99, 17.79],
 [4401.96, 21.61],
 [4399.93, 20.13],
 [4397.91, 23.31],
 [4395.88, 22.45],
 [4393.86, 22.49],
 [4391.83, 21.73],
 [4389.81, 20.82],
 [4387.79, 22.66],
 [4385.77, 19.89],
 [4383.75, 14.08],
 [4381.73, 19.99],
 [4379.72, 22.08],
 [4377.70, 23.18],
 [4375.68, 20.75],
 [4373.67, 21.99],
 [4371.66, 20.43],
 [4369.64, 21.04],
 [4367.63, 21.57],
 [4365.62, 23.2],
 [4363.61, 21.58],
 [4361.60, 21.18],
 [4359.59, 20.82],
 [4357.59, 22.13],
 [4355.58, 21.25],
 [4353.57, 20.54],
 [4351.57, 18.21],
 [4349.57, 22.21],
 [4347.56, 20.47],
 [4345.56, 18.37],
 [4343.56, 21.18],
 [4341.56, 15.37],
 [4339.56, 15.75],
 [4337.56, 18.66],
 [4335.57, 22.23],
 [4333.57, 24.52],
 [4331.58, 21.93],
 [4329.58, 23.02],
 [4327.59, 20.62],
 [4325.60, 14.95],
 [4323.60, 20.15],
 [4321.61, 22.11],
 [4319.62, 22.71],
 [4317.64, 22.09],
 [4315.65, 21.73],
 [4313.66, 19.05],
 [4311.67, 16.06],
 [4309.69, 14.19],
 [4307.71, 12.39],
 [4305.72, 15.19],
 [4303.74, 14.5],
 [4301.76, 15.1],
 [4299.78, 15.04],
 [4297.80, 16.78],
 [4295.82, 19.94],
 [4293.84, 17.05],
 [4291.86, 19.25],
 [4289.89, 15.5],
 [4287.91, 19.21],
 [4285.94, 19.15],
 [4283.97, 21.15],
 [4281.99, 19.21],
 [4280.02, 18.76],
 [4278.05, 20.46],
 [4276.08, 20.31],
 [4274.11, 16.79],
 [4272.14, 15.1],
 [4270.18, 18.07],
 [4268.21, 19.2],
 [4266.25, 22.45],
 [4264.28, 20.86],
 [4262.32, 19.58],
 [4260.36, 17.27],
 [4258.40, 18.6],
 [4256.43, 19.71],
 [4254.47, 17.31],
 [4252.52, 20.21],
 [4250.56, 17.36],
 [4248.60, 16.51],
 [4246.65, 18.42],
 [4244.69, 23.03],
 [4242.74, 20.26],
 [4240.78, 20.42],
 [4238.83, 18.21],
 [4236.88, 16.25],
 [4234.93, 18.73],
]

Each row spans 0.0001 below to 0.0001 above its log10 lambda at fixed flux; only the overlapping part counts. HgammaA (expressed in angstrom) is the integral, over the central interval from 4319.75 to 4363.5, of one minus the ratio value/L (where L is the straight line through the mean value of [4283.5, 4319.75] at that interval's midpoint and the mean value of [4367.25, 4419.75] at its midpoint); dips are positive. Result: -3.1 angstrom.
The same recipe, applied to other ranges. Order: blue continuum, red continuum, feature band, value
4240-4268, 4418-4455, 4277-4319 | 5.01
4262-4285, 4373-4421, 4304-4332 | 1.56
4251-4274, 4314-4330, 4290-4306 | 2.70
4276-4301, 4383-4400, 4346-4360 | -0.45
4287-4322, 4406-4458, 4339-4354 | 0.00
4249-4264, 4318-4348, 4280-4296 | 0.42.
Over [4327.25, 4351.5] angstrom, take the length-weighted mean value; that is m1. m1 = 20.3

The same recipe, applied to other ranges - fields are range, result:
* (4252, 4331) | 18.5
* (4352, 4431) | 21.3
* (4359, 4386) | 20.9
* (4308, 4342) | 19.6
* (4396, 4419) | 20.8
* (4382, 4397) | 20.6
